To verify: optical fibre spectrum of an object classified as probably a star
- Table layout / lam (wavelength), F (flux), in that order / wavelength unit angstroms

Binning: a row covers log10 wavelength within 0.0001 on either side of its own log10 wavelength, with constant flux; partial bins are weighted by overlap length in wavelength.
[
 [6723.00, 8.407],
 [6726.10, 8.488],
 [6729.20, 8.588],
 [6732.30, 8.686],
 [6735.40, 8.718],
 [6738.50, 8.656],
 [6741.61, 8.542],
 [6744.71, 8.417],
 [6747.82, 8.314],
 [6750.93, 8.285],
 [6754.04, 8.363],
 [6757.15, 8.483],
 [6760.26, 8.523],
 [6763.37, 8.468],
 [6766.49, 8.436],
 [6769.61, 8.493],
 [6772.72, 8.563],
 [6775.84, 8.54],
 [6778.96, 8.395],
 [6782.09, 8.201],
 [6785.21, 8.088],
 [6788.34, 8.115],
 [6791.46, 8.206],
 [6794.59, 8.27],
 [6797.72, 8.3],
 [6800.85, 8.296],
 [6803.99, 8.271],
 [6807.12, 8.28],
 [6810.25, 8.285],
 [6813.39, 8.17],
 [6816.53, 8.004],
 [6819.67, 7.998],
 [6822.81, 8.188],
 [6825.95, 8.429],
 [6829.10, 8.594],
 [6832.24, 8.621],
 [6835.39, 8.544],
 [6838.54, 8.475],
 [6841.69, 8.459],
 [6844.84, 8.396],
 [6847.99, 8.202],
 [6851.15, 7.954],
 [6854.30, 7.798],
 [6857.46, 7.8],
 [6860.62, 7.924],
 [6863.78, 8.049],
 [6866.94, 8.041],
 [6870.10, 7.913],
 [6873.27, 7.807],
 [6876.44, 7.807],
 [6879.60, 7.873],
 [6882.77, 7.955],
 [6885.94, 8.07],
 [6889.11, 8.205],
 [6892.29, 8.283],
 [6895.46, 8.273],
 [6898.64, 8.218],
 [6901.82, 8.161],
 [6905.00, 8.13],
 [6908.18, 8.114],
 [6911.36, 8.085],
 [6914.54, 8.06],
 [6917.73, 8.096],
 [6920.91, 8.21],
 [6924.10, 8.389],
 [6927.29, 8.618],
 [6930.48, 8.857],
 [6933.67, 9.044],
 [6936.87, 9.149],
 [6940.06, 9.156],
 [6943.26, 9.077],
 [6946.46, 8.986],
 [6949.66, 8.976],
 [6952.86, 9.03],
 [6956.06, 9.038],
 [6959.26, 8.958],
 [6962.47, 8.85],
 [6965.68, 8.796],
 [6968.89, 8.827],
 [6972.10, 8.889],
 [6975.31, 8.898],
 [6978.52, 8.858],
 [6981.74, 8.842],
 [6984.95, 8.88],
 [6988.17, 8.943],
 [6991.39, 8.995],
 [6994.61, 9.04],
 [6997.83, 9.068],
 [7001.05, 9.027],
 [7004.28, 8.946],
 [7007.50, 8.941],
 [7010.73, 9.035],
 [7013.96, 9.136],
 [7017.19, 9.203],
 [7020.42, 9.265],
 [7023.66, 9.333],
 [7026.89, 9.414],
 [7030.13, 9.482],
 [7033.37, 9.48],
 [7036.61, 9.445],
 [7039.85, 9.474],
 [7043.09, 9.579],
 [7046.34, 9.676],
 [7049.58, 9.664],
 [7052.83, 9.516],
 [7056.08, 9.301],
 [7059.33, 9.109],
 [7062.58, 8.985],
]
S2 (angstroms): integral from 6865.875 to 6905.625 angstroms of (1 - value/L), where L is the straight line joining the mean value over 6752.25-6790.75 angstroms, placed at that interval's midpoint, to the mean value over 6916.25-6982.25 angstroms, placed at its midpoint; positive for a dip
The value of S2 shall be 2.8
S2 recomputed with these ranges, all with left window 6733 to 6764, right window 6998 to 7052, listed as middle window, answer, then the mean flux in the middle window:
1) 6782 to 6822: 2.1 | 8.19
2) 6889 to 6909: 1.6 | 8.2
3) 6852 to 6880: 3.0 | 7.89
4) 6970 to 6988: 0.6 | 8.88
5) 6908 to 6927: 1.7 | 8.2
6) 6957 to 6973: 0.5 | 8.87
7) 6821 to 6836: 0.5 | 8.46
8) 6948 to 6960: 0.1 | 9.01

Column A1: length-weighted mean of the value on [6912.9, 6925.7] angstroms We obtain 8.19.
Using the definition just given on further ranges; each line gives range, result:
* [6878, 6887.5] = 7.97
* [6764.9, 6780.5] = 8.49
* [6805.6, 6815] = 8.24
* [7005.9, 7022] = 9.12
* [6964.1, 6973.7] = 8.84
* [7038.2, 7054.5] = 9.58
